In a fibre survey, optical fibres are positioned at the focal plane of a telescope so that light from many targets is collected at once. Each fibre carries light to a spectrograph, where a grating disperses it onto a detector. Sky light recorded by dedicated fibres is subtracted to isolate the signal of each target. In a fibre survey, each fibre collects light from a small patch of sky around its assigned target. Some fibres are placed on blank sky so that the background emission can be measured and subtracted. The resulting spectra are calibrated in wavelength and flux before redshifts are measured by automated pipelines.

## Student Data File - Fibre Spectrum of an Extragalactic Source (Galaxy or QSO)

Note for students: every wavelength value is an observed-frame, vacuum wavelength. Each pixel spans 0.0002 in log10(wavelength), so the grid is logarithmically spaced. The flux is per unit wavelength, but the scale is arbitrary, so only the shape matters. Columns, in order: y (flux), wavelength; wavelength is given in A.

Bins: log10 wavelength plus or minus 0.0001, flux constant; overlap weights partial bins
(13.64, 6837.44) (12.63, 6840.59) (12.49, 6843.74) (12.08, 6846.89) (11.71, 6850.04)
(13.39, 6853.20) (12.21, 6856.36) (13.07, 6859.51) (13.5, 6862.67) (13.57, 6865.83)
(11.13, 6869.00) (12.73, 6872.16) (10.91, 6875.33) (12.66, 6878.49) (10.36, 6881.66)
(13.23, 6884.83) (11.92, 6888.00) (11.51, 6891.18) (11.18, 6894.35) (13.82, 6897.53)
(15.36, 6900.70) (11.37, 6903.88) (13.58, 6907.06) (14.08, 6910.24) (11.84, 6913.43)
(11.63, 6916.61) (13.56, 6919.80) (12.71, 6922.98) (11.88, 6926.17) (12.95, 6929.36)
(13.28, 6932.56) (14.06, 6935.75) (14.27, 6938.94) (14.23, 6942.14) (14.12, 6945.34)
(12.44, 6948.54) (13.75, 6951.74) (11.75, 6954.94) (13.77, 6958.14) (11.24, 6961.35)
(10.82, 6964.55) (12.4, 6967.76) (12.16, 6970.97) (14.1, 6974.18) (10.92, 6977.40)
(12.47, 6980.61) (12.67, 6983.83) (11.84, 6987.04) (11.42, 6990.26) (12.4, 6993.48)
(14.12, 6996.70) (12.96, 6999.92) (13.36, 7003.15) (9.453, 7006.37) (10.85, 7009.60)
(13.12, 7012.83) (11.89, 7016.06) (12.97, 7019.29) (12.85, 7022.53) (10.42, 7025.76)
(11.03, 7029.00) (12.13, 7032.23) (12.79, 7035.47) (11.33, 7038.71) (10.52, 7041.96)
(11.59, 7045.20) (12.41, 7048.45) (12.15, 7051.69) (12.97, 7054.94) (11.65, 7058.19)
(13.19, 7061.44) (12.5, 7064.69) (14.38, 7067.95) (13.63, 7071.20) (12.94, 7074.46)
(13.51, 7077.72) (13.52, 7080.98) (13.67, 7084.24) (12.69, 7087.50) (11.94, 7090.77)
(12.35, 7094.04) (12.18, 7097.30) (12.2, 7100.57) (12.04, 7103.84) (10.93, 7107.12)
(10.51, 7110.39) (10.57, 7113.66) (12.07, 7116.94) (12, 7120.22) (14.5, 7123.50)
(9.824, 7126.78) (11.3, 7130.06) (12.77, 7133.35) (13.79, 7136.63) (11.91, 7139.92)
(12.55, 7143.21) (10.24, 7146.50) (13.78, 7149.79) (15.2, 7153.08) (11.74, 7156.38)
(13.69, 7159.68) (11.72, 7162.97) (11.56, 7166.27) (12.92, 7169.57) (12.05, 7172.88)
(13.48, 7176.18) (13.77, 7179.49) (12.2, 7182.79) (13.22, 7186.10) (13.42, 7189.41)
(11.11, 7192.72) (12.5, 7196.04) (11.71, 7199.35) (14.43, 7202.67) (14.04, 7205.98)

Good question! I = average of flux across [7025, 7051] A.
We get 11.6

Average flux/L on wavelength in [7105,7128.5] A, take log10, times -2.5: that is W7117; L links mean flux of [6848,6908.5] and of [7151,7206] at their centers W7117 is 0.11 mag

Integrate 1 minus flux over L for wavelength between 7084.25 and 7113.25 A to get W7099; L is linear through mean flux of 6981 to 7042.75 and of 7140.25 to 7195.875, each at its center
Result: 1.1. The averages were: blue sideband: 12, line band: 11.9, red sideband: 12.6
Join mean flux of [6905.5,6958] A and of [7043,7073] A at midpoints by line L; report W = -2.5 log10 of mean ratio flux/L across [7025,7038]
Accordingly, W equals 0.10 mag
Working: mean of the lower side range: 13.2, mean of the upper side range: 12.7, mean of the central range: 11.7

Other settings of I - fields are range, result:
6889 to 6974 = 12.9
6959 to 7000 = 12.3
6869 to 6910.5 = 12.4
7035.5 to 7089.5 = 12.7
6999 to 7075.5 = 12.2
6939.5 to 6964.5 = 13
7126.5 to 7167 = 12.4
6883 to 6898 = 12.2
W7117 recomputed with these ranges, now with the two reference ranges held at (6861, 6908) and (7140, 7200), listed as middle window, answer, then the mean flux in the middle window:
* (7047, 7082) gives -0.037 mag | 13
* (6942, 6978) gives -0.012 mag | 12.6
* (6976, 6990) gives 0.049 mag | 11.9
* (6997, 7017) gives 0.038 mag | 12.1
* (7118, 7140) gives 0.022 mag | 12.3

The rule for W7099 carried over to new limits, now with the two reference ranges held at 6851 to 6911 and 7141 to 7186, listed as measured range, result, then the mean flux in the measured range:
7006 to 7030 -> 1.8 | 11.7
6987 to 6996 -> 0.4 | 12.1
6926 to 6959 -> -2.0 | 13.4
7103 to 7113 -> 1.3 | 11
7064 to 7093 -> -1.2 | 13.2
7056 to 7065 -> 0.1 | 12.5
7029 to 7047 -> 1.5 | 11.6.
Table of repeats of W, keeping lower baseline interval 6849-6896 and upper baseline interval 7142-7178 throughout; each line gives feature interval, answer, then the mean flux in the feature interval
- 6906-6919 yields -0.05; 12.8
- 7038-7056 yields 0.06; 11.8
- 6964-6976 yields -0.01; 12.5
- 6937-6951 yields -0.12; 13.8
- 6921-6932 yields -0.03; 12.6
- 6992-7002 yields -0.07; 13.2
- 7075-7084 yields -0.08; 13.5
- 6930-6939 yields -0.12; 13.7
